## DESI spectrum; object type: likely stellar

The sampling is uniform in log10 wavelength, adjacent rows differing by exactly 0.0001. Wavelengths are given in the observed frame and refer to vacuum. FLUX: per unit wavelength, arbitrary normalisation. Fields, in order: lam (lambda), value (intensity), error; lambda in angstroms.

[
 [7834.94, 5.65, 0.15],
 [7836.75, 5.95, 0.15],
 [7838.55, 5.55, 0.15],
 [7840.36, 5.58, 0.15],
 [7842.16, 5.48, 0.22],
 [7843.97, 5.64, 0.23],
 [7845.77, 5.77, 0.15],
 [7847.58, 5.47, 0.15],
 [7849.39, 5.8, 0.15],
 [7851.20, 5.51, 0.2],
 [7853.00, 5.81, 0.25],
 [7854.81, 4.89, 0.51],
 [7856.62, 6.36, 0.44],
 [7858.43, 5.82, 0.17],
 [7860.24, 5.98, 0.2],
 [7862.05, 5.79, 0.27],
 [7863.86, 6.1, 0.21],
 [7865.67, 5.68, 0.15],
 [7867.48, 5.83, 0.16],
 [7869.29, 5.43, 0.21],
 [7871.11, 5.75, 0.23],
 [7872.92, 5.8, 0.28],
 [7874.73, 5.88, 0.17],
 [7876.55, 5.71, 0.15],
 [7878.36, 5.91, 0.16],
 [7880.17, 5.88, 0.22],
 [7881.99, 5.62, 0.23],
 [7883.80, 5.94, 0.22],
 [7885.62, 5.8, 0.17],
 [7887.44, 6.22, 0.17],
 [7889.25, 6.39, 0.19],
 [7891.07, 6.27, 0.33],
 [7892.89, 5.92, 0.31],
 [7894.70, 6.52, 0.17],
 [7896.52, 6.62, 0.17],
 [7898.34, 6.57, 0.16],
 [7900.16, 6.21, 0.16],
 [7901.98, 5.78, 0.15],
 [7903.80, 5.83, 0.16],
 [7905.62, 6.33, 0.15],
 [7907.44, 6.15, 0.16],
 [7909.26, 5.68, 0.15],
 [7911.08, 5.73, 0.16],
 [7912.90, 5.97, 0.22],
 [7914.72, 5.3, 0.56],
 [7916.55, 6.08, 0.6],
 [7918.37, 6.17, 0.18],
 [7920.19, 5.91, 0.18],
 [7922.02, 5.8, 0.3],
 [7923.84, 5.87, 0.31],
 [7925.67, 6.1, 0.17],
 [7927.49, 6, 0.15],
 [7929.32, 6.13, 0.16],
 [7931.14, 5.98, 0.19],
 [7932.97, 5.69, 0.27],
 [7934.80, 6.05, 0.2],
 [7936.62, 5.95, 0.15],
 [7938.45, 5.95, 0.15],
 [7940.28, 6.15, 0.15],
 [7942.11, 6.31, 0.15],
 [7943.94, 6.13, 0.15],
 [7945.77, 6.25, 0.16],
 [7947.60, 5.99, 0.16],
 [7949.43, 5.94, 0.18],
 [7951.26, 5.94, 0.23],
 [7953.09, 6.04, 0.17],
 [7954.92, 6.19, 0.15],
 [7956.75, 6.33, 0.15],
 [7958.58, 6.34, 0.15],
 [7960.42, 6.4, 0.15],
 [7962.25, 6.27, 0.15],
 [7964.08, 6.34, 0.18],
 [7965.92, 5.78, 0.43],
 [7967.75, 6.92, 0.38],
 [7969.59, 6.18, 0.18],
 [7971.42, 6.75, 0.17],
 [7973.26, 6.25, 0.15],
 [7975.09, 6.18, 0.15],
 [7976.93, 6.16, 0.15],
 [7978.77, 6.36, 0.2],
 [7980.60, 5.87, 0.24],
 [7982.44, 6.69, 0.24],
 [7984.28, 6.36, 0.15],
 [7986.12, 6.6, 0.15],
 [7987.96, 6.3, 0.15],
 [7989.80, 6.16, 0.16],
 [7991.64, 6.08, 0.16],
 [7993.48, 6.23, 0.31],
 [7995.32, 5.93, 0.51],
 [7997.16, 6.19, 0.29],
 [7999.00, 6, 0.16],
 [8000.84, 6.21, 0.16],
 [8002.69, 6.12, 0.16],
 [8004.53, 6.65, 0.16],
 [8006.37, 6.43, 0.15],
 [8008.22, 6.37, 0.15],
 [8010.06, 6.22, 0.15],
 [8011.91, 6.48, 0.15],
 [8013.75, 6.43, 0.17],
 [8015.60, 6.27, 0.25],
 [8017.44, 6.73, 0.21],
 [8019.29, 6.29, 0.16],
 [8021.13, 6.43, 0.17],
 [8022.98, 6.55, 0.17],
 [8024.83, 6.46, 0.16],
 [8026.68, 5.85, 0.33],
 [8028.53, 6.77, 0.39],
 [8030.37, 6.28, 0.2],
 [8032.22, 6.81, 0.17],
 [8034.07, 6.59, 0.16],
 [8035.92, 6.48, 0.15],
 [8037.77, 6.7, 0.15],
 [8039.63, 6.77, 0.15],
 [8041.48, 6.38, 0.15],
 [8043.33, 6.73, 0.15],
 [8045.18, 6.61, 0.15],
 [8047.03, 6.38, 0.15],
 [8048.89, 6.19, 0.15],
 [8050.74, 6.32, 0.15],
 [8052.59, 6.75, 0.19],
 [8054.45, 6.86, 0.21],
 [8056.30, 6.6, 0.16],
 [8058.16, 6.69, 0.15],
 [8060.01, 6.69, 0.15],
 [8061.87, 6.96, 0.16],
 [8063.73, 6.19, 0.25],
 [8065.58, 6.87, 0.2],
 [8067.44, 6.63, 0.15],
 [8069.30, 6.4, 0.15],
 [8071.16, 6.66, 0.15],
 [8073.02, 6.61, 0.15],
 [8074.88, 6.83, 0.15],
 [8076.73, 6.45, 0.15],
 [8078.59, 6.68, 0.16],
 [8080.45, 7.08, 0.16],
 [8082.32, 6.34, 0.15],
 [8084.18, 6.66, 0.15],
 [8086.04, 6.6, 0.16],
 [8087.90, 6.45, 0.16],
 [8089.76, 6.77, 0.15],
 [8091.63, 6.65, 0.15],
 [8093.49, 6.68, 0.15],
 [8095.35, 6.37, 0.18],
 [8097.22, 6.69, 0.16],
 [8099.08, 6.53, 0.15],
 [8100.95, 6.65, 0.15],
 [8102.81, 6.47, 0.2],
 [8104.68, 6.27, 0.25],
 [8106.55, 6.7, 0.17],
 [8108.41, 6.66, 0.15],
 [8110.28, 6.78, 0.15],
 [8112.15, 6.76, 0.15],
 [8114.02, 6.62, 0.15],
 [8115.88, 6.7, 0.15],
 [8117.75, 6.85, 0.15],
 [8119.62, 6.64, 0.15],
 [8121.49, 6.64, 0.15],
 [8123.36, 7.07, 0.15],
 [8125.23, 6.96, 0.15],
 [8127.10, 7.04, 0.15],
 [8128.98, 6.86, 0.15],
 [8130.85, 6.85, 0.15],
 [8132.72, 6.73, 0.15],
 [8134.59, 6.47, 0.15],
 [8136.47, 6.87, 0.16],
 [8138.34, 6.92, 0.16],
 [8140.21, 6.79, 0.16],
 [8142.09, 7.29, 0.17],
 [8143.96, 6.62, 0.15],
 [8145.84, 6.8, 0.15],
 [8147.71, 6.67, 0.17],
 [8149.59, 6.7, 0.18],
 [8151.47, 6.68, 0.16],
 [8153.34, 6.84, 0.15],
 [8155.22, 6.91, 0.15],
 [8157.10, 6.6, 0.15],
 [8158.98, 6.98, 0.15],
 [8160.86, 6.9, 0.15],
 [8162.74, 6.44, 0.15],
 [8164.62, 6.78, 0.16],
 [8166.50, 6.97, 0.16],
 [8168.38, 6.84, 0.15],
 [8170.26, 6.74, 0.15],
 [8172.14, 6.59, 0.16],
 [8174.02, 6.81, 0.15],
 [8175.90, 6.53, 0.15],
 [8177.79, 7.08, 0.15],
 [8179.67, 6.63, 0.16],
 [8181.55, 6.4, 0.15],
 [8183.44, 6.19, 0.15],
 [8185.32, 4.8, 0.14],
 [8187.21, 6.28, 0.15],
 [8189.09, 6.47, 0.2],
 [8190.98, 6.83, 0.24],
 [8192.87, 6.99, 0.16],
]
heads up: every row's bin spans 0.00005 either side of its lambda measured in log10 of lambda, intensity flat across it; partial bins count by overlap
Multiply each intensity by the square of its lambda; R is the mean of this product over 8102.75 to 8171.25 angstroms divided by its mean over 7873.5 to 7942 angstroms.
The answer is 1.2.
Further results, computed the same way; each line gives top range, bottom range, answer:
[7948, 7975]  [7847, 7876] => 1.12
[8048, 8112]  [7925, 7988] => 1.10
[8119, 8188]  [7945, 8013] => 1.12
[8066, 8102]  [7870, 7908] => 1.15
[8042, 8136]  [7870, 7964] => 1.15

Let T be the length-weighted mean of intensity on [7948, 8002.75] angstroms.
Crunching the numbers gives 6.24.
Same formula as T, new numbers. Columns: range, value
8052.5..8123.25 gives 6.65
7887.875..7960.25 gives 6.07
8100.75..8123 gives 6.66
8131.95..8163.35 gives 6.78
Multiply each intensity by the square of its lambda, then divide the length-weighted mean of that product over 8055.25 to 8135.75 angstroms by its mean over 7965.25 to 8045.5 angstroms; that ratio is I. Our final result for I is 1.07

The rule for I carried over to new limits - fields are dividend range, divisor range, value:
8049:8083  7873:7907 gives 1.14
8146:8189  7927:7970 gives 1.14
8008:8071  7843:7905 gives 1.15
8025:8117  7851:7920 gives 1.16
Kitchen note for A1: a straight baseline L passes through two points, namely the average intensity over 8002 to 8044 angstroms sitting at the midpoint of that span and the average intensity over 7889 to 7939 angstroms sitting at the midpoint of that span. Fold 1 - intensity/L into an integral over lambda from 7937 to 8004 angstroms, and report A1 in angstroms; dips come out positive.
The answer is 0.4 angstroms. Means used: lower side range 6.03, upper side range 6.47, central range 6.22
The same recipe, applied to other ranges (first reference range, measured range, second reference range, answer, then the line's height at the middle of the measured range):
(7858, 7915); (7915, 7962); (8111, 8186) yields 0.4 angstroms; 6.11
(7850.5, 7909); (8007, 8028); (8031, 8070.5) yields 0.3 angstroms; 6.47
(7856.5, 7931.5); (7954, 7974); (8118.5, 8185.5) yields -0.5 angstroms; 6.18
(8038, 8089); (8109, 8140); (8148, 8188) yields -0.9 angstroms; 6.61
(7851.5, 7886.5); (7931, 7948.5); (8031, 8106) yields 0.1 angstroms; 6.07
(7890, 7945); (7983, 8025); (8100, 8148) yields 0.1 angstroms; 6.34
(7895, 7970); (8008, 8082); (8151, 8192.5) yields -2.6 angstroms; 6.33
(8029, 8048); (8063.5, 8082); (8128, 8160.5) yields 0.0 angstroms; 6.65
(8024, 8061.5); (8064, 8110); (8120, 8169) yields 0.4 angstroms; 6.67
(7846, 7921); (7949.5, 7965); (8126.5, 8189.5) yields -0.2 angstroms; 6.12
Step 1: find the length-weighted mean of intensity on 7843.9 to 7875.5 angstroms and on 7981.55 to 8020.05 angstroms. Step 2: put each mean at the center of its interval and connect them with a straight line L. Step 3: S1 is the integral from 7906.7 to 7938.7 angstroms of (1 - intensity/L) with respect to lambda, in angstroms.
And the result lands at 0.45 angstroms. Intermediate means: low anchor 5.74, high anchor 6.32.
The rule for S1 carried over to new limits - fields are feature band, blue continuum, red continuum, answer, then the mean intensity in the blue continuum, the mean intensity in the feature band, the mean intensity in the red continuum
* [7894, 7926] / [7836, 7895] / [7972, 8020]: -0.3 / 5.81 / 6.03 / 6.29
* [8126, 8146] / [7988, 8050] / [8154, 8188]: -0.9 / 6.39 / 6.84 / 6.58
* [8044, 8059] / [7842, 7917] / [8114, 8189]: -0.4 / 5.89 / 6.55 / 6.7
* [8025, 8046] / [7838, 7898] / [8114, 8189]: -0.6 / 5.85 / 6.54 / 6.7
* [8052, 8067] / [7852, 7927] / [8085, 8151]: -0.4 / 5.94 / 6.7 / 6.72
